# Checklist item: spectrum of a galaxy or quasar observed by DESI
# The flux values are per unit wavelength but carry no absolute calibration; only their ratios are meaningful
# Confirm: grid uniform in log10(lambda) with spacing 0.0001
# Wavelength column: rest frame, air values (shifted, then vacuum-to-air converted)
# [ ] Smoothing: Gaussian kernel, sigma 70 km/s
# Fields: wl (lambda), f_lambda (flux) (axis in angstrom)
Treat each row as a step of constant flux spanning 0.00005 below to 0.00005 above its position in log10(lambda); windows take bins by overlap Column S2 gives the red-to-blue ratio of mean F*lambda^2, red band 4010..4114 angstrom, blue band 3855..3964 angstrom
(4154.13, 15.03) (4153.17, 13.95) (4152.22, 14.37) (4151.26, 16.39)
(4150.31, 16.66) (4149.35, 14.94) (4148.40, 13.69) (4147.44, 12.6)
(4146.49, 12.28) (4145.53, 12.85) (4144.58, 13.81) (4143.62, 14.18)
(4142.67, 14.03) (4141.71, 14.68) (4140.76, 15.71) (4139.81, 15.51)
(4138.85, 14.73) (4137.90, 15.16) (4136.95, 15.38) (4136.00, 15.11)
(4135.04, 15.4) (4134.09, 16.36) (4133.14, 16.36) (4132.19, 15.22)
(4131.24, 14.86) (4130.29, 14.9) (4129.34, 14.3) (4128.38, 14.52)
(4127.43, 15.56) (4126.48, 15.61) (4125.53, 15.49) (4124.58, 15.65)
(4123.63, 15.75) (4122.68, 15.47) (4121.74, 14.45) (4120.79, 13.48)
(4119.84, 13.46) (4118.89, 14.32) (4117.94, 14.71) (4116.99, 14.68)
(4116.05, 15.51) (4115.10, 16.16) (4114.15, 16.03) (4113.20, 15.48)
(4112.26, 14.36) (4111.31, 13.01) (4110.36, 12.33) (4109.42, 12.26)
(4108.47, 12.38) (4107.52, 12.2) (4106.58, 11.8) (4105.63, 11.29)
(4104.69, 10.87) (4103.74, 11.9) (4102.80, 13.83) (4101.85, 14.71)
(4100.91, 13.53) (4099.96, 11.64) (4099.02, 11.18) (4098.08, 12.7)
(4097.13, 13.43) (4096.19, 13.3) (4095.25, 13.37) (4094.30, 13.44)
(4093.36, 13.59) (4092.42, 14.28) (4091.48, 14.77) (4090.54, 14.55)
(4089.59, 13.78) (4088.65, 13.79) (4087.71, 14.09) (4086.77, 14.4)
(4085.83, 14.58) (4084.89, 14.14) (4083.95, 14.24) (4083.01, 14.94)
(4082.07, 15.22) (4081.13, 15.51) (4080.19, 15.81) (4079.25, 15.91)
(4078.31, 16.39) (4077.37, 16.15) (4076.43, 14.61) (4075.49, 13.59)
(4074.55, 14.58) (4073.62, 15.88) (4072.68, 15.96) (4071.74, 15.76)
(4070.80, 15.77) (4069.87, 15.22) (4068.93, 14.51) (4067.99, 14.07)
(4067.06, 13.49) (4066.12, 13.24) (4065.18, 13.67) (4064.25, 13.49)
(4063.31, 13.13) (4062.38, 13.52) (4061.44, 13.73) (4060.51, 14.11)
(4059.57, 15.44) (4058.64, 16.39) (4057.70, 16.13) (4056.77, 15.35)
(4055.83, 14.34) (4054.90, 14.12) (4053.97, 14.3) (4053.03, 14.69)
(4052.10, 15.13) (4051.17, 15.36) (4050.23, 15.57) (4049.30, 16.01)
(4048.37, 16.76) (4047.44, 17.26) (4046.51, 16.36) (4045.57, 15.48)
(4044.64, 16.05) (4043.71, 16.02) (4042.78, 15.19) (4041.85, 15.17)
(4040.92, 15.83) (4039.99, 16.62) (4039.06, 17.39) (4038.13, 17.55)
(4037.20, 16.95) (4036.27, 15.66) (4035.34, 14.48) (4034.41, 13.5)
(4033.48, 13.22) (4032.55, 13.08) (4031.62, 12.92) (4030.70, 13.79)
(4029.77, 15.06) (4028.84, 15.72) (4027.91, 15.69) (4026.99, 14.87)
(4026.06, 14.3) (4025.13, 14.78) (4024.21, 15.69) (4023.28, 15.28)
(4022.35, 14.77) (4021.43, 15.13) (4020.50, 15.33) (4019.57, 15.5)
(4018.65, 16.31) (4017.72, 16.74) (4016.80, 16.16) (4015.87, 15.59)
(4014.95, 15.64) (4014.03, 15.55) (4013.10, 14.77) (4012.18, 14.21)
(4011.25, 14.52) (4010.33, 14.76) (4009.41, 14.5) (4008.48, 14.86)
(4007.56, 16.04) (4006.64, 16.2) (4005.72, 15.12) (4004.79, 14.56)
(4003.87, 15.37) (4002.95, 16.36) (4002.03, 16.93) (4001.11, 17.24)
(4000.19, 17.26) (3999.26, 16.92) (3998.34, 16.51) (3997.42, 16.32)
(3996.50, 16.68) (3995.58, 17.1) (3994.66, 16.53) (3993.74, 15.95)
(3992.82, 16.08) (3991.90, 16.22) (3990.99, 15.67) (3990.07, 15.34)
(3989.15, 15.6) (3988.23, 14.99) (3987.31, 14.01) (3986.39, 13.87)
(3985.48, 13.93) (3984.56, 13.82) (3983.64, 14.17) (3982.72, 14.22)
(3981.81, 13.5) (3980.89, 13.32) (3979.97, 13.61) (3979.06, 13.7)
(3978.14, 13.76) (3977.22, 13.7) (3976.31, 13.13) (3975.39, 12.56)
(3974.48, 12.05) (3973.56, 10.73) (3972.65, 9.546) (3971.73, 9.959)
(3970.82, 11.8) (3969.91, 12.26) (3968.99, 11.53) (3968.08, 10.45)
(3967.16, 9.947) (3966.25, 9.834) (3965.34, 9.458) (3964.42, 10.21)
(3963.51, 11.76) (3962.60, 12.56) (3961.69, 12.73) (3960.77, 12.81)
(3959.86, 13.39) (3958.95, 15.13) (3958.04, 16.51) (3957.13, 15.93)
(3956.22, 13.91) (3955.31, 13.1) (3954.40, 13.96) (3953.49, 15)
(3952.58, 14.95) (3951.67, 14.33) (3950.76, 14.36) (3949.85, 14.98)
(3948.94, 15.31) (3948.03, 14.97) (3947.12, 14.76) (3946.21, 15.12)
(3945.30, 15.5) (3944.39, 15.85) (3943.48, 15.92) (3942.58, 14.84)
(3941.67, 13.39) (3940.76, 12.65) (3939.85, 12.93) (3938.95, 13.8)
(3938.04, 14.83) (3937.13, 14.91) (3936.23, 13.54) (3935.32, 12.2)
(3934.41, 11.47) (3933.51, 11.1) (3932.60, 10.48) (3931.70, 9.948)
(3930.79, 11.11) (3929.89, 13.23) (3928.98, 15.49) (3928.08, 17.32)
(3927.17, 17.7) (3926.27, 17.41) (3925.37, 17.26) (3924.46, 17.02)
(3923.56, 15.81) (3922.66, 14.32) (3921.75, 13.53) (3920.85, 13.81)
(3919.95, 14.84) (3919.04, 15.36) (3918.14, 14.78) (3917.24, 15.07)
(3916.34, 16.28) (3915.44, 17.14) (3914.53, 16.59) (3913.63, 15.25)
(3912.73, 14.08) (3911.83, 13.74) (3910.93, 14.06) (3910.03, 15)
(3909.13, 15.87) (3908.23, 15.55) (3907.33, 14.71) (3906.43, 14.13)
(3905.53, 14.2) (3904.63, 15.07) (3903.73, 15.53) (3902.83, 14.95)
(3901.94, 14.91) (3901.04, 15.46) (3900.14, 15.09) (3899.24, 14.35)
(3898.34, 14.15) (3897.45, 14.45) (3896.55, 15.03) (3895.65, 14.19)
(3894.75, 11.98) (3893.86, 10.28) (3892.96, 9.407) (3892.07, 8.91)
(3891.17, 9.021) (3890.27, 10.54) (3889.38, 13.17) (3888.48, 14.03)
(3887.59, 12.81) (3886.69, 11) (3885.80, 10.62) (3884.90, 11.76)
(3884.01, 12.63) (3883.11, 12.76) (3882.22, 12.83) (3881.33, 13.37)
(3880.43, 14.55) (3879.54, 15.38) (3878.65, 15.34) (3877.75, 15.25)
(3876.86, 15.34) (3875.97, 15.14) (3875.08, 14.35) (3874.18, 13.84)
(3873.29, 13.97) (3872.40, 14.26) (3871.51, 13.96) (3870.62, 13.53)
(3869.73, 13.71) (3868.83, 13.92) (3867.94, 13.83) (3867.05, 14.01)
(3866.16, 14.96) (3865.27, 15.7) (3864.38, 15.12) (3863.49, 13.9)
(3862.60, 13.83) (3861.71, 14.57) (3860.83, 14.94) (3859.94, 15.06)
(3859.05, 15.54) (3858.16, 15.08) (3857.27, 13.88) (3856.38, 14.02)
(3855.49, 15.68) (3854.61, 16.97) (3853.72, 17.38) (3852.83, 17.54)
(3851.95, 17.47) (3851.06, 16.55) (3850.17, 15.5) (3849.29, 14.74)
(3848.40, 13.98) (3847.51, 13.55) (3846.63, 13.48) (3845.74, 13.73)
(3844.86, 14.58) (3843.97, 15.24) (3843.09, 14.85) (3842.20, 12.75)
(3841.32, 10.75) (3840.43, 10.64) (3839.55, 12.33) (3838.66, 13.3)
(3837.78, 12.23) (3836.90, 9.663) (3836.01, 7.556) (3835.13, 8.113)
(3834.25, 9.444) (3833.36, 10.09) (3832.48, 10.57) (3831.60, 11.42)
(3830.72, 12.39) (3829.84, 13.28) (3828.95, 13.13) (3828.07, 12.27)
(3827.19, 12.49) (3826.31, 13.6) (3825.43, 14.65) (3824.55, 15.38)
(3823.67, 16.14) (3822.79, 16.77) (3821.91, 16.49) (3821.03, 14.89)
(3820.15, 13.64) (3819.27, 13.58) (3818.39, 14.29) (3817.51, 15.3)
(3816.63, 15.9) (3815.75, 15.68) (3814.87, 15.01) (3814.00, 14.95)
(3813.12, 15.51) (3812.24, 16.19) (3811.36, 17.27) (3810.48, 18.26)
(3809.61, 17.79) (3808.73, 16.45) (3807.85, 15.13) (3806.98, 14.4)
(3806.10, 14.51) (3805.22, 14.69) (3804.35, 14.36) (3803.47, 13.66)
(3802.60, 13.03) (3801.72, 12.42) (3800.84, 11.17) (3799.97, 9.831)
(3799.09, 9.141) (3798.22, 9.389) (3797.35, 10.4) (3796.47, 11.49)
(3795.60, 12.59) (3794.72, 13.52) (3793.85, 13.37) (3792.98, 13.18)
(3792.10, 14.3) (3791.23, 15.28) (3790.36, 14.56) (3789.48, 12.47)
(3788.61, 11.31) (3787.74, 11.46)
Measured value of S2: 1.1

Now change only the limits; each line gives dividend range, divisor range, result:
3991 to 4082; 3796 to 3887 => 1.22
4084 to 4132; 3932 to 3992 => 1.12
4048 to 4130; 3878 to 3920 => 1.14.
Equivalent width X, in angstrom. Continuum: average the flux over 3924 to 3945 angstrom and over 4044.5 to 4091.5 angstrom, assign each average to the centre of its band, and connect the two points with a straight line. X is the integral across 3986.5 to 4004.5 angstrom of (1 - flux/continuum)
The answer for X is -2.0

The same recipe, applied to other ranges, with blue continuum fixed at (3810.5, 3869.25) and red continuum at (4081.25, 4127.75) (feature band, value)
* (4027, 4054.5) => -2.8 angstrom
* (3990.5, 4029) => -4.8 angstrom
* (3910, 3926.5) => -1.5 angstrom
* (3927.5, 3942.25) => 1.0 angstrom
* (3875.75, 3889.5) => 0.6 angstrom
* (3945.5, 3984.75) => 2.5 angstrom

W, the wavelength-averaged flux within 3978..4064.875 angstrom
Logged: 15.2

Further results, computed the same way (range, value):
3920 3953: 14.3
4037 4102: 14.8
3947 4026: 14.4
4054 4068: 14.3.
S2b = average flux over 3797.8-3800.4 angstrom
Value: 9.45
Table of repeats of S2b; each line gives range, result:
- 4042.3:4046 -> 15.7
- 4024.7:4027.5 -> 14.7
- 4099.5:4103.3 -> 13.4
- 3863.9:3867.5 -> 14.9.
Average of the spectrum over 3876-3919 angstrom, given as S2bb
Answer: 13.9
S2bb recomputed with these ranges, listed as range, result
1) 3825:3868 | 13.6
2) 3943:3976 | 13.1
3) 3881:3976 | 13.6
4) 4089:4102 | 13.4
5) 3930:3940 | 12.4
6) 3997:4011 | 15.9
